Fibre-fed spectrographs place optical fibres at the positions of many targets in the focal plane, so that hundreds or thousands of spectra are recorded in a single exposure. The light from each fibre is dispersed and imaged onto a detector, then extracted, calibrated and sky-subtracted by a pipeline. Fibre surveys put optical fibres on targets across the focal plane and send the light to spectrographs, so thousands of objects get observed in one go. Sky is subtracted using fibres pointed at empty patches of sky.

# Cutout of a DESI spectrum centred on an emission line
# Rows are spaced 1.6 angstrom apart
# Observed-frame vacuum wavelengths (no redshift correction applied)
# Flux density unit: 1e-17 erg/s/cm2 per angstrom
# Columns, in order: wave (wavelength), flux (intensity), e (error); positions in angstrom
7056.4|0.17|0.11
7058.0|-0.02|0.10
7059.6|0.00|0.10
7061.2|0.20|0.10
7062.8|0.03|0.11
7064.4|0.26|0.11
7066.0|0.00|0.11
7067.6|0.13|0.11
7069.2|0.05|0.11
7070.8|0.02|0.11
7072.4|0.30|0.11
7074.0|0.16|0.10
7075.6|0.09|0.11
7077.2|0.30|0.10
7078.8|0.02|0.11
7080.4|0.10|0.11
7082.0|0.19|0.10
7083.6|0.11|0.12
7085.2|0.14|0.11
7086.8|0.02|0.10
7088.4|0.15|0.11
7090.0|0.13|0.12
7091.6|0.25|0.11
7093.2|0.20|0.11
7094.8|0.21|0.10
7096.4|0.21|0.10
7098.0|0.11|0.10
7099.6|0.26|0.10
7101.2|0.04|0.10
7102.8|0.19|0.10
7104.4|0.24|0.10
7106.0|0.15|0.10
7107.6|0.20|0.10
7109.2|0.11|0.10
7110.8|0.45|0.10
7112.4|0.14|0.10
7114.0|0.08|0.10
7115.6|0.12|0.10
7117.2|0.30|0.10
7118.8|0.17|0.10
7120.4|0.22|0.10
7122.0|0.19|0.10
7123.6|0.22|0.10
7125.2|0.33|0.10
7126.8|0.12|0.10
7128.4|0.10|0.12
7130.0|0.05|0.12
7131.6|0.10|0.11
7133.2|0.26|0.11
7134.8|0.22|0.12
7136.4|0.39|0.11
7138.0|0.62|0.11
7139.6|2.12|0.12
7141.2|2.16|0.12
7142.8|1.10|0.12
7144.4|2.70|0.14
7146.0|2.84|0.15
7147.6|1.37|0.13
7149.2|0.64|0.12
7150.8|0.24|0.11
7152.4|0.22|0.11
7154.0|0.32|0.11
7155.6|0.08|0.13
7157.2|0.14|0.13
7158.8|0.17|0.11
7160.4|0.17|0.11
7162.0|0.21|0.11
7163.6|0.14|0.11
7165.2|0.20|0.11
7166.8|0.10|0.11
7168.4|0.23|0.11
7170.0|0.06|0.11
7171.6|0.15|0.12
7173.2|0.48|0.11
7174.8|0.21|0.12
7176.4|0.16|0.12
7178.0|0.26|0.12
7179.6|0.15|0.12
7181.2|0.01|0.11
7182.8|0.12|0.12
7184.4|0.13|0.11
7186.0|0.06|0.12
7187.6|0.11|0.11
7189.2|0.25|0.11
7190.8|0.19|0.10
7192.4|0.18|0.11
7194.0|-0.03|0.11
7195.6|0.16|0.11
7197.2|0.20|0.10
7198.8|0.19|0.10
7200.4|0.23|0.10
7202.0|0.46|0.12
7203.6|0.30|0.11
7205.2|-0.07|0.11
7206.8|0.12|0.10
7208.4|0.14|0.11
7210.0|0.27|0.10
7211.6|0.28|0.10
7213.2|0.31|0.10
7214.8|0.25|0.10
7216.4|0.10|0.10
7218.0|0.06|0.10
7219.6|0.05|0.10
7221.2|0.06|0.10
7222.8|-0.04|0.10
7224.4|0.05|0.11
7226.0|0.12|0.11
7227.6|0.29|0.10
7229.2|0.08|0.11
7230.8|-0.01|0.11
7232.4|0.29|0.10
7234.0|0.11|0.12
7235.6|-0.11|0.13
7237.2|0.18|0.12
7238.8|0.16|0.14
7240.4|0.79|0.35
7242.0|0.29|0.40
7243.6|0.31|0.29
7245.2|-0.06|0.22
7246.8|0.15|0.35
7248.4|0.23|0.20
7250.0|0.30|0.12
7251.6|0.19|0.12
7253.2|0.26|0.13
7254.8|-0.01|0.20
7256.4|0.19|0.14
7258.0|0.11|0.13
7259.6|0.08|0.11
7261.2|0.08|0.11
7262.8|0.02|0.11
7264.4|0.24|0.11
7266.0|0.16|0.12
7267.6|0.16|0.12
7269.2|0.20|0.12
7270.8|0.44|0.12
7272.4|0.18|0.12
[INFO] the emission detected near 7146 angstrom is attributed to [O II] 3727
